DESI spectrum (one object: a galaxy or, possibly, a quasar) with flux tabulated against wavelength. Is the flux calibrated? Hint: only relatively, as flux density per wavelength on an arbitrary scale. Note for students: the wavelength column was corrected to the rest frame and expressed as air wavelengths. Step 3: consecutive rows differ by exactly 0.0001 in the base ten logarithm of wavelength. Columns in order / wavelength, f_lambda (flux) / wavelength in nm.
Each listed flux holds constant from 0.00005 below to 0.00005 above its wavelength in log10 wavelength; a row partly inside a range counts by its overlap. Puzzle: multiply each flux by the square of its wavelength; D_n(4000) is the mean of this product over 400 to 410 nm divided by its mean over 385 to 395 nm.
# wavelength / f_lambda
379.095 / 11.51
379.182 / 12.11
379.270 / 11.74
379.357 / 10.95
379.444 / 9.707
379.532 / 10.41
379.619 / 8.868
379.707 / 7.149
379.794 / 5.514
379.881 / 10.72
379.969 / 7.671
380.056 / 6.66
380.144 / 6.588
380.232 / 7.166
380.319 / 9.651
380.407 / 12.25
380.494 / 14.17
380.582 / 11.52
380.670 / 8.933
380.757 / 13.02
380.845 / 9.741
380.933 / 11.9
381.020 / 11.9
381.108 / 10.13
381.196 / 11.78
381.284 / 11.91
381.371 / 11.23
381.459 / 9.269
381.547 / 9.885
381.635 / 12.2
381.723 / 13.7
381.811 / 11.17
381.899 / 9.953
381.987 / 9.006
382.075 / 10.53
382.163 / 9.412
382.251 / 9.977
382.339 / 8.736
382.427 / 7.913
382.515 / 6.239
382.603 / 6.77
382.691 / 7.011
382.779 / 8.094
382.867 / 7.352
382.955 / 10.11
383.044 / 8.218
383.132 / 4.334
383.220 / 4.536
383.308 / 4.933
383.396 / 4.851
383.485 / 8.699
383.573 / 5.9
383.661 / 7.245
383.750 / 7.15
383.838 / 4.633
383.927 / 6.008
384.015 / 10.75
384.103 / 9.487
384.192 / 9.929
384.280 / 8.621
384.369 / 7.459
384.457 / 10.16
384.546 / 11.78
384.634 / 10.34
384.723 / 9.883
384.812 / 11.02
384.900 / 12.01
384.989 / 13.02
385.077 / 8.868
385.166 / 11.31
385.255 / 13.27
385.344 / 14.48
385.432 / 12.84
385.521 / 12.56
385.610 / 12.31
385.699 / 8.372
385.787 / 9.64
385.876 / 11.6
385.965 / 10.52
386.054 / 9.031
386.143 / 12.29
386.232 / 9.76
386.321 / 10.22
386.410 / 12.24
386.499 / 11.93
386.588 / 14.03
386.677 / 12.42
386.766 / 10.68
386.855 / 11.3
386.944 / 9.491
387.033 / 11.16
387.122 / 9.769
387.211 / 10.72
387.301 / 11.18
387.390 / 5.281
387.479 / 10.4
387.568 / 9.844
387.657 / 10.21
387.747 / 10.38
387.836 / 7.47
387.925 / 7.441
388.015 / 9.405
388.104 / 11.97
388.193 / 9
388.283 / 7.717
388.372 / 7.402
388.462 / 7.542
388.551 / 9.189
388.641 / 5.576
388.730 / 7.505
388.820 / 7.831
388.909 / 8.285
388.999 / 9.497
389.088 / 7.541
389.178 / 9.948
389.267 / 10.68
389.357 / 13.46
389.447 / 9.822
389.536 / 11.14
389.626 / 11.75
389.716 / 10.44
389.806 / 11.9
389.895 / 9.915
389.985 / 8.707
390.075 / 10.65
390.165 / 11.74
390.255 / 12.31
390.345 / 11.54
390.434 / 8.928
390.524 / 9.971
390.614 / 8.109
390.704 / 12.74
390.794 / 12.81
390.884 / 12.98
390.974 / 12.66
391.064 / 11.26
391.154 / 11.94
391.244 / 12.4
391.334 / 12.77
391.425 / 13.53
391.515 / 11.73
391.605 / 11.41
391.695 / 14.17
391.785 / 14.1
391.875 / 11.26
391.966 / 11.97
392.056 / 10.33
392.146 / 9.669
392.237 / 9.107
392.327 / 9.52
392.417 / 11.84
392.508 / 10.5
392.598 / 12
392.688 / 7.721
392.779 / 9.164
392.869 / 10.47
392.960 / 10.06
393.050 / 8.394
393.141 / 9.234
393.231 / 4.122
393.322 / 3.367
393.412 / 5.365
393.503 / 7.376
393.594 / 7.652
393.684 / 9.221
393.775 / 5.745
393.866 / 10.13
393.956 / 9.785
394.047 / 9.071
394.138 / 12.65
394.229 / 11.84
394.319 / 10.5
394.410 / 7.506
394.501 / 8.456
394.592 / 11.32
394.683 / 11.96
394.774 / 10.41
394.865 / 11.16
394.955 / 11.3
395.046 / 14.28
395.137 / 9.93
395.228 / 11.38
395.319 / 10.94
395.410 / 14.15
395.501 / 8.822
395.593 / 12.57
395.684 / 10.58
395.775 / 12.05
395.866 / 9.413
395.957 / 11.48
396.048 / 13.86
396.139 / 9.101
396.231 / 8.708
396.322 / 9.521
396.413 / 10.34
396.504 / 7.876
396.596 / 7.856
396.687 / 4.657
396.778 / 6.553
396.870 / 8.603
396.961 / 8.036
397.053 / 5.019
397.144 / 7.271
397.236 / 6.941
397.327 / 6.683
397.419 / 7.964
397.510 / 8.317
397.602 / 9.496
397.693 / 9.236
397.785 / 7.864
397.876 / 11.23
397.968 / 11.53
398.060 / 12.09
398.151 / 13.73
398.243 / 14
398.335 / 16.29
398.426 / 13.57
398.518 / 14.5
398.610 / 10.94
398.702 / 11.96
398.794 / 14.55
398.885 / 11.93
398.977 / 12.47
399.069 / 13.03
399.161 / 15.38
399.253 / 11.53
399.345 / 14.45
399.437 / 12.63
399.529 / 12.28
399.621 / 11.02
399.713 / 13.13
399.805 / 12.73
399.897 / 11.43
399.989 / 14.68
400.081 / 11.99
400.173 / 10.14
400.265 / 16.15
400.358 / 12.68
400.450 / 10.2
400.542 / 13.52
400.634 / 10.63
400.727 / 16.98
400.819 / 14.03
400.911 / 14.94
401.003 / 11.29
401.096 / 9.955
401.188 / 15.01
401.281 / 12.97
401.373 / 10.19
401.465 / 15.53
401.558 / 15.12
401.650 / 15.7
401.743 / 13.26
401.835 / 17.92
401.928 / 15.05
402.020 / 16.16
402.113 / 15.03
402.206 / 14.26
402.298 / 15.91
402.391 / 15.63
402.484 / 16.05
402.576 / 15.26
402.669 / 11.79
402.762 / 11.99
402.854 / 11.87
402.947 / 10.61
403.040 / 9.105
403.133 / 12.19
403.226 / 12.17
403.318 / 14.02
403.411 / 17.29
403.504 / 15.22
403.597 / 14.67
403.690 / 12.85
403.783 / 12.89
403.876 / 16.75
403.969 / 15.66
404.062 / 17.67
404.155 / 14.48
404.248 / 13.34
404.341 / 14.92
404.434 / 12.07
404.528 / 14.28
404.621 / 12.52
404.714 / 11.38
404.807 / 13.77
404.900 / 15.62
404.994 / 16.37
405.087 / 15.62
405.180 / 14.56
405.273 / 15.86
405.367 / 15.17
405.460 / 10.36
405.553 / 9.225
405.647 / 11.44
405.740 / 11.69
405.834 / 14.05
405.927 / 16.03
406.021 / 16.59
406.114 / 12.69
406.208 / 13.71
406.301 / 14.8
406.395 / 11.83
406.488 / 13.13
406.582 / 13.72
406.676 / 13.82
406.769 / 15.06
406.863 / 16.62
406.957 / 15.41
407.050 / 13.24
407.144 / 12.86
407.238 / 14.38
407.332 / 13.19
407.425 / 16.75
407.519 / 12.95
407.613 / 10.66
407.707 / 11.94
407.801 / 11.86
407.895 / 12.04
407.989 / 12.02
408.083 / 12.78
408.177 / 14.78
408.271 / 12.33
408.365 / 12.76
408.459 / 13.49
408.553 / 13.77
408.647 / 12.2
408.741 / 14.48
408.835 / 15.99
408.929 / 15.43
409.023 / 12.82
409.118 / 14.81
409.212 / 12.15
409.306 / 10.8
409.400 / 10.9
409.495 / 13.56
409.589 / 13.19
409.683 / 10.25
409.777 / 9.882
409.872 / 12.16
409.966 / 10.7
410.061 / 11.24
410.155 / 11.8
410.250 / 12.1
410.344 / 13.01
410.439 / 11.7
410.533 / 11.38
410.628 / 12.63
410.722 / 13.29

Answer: 1.43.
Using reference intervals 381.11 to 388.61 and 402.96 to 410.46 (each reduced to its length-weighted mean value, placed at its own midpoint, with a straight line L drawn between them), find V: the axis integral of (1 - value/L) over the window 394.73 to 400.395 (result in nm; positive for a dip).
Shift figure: 0.38 nm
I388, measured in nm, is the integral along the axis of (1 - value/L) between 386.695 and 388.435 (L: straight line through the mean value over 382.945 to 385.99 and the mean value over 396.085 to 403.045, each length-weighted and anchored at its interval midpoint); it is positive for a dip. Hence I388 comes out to 0.06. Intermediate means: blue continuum 9.33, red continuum 12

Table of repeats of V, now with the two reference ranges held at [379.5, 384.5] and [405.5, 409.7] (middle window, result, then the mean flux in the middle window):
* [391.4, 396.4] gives 0.34 nm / 10.2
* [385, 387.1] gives -0.37 nm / 11.3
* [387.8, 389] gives 0.21 nm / 8.23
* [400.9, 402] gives -0.15 nm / 13.9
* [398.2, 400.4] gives -0.22 nm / 13.1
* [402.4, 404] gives -0.13 nm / 13.6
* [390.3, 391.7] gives -0.17 nm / 11.7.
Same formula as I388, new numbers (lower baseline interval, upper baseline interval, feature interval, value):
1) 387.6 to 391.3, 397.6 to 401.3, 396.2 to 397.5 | 0.48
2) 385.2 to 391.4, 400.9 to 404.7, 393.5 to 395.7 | 0.29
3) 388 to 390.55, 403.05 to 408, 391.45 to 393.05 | -0.06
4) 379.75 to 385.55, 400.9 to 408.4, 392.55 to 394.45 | 0.48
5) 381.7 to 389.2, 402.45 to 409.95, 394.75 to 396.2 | 0.00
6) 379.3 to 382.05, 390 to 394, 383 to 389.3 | 0.45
